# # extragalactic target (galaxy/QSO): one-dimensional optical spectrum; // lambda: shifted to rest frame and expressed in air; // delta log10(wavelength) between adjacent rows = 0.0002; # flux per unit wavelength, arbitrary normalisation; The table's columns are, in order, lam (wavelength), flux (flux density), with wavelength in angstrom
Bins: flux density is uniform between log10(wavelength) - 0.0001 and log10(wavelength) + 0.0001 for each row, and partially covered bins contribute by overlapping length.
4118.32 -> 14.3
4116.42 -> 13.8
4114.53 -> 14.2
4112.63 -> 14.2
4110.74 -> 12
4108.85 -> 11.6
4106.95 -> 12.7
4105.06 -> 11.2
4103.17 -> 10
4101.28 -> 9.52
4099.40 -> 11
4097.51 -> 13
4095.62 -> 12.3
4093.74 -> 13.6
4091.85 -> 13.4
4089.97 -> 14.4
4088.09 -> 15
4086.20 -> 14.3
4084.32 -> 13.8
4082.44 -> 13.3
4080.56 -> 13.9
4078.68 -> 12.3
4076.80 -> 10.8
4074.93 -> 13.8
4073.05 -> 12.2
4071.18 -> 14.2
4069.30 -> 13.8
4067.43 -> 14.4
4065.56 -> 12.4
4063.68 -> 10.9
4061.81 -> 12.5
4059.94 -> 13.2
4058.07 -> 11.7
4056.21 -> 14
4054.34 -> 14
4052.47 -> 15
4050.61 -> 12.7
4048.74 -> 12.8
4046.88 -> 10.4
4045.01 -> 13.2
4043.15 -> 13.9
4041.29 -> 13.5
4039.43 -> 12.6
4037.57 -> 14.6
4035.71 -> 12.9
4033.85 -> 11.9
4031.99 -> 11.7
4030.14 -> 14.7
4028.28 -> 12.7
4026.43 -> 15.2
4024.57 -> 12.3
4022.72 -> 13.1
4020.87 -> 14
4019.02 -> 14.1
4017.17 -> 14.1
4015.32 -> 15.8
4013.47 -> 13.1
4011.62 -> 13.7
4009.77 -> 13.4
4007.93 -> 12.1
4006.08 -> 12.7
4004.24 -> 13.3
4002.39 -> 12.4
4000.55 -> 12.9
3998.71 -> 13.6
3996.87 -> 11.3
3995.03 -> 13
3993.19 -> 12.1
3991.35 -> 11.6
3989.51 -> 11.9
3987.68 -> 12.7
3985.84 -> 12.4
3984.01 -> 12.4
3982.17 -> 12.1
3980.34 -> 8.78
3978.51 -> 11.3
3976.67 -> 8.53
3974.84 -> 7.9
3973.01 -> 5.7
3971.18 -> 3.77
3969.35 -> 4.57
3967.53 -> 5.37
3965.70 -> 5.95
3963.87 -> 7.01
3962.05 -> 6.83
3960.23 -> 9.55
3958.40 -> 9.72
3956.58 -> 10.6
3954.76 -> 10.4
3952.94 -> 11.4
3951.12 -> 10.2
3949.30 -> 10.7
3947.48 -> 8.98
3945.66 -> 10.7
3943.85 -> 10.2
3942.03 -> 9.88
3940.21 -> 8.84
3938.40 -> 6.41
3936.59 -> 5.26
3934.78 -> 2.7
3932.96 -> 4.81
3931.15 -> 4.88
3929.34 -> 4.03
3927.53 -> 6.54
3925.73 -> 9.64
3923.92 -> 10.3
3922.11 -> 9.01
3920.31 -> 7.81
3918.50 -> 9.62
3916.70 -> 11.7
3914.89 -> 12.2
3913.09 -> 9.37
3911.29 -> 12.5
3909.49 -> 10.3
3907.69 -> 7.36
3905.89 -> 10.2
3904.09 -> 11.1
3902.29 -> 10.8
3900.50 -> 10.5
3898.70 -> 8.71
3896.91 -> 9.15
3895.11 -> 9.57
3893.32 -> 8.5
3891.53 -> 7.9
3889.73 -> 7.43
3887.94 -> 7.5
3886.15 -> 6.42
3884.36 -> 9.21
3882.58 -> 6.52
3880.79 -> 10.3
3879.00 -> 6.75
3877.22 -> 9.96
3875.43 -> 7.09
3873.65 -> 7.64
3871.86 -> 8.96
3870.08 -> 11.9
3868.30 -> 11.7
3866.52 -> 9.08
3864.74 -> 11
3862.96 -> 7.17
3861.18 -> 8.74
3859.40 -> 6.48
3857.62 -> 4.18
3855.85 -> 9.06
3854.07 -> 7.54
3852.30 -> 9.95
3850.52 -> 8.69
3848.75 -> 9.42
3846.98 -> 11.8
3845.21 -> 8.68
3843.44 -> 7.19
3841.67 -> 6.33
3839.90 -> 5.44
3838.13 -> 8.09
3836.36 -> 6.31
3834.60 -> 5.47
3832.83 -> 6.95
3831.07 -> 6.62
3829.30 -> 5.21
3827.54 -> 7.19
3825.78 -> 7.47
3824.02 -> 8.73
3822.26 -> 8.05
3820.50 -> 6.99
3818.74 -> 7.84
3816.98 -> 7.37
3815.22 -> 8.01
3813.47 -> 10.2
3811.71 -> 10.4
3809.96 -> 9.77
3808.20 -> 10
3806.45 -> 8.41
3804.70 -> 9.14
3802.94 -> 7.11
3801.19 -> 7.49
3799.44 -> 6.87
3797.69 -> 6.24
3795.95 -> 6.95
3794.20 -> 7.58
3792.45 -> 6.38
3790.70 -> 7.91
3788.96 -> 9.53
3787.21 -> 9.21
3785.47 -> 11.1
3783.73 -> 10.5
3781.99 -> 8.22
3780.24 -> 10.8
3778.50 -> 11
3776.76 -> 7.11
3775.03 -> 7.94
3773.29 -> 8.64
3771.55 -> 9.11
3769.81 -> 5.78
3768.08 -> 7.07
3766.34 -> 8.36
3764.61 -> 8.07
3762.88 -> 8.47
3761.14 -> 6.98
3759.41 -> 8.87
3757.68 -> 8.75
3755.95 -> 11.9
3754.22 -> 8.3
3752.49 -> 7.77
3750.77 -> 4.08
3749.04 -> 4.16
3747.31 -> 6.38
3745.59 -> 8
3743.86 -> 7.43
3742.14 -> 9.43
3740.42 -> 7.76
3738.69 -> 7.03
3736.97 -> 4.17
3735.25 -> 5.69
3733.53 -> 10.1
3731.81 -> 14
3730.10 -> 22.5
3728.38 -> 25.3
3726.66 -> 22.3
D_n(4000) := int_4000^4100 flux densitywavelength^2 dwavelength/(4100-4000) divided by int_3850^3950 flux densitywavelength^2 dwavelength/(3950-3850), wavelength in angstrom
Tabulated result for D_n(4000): 1.65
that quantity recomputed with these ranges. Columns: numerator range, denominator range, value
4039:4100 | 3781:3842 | 1.90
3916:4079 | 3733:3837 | 1.56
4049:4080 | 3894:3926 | 1.41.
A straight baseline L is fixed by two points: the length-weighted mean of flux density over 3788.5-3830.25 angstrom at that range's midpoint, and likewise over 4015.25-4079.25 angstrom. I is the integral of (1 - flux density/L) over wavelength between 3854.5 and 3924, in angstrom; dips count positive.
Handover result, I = 4.67 angstrom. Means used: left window 7.93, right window 13.2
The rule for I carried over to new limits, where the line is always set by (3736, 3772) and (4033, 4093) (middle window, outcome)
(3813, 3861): 7.6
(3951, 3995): 8.4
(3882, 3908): 3.4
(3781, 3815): -1.1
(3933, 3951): 4.7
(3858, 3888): 3.4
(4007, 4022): -1.8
